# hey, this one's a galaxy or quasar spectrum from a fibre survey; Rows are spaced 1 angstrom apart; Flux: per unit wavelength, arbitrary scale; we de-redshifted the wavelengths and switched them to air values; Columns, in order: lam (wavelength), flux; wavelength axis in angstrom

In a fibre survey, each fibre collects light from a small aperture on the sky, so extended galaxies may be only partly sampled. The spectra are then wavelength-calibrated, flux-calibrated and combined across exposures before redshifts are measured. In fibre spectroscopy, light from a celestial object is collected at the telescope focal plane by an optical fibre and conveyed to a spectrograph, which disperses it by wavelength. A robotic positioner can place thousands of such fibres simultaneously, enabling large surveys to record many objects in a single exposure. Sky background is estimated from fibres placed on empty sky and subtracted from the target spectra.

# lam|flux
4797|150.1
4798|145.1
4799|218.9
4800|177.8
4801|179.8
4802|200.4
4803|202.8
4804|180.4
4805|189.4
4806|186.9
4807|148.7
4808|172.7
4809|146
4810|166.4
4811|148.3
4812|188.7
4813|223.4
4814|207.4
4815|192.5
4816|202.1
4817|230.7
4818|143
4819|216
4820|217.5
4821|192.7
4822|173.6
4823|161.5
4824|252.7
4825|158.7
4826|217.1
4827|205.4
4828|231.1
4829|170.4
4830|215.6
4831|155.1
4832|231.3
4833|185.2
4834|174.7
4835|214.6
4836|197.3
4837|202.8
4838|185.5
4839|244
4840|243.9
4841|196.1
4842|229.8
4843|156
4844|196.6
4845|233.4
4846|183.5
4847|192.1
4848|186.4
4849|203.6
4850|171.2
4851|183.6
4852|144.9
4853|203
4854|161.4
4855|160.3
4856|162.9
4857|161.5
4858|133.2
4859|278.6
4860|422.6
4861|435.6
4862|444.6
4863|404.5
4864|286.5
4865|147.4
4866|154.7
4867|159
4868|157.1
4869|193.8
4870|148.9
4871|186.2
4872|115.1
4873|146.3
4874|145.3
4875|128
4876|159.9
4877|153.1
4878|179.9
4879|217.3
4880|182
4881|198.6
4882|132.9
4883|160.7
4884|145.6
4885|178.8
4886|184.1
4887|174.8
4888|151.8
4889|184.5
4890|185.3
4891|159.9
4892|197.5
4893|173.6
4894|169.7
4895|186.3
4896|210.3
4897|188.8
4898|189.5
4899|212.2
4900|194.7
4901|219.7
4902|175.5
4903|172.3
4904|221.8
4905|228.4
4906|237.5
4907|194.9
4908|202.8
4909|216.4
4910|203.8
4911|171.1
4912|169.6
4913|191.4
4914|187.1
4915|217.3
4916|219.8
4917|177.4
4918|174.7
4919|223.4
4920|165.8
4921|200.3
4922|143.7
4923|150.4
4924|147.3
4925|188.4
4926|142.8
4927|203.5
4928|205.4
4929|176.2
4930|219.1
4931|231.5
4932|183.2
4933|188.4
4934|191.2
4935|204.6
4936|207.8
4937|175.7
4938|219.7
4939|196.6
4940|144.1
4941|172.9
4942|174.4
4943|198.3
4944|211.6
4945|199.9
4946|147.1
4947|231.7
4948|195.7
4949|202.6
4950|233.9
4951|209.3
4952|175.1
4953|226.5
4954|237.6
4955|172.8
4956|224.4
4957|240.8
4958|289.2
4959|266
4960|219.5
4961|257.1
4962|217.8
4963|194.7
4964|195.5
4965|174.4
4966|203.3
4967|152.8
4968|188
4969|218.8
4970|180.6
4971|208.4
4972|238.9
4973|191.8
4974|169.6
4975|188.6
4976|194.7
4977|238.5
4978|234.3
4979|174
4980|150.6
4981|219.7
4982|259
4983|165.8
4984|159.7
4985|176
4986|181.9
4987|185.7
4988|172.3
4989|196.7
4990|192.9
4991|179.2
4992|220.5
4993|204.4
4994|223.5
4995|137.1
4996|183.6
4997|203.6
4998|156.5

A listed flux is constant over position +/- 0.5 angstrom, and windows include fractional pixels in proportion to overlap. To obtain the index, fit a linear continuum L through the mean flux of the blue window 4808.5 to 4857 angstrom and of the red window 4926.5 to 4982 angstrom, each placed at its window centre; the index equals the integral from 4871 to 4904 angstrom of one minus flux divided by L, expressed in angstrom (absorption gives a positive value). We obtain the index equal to 3.8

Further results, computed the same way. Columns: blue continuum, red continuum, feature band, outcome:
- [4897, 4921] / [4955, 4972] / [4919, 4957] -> 2.5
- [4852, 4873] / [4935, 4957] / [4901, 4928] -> 2.3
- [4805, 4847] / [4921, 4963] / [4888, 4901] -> 0.7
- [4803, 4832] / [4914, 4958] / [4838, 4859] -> 0.2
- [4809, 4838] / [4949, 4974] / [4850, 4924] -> 3.1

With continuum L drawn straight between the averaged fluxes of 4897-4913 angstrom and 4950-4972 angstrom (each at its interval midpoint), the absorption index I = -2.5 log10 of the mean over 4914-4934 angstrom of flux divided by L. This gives 0.095 mag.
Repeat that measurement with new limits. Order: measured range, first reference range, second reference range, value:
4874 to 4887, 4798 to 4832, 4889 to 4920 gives 0.156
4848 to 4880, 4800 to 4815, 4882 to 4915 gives -0.102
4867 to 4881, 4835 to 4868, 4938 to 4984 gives 0.303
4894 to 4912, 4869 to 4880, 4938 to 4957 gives -0.139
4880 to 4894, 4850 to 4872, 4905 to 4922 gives 0.214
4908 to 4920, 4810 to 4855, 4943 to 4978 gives 0.051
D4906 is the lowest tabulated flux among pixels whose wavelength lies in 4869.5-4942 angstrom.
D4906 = 115.1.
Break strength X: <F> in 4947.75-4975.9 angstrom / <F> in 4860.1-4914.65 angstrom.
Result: 1.07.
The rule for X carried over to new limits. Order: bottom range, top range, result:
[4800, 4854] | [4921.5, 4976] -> 1.03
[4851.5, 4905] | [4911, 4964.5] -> 1.02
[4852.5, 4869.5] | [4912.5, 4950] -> 0.79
